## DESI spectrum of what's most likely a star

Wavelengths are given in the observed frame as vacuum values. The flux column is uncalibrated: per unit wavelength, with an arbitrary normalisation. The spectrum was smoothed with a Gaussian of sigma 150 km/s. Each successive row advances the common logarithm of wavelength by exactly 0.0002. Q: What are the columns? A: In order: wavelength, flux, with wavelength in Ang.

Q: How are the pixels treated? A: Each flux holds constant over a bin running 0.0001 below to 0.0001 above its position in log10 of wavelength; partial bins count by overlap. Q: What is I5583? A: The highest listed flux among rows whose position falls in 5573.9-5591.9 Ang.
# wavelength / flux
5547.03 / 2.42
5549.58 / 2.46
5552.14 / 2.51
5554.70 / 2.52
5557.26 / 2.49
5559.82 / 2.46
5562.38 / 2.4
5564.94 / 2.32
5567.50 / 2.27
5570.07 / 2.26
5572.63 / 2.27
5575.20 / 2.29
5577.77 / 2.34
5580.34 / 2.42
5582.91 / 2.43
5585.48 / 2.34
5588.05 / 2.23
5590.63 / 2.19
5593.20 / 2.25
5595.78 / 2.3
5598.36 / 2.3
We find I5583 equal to 2.43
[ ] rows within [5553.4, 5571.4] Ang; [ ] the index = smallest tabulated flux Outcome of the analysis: 2.26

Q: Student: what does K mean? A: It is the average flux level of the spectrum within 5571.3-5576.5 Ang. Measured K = 2.28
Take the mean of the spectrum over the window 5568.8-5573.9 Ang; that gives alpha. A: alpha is 2.27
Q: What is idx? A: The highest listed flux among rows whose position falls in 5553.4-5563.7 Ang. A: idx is 2.52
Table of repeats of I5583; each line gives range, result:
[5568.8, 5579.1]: 2.34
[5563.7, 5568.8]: 2.32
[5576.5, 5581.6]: 2.42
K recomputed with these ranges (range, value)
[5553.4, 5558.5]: 2.5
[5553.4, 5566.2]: 2.44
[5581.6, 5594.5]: 2.29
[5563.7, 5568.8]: 2.29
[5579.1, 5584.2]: 2.43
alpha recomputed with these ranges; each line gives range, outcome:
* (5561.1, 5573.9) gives 2.31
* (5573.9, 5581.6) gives 2.35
